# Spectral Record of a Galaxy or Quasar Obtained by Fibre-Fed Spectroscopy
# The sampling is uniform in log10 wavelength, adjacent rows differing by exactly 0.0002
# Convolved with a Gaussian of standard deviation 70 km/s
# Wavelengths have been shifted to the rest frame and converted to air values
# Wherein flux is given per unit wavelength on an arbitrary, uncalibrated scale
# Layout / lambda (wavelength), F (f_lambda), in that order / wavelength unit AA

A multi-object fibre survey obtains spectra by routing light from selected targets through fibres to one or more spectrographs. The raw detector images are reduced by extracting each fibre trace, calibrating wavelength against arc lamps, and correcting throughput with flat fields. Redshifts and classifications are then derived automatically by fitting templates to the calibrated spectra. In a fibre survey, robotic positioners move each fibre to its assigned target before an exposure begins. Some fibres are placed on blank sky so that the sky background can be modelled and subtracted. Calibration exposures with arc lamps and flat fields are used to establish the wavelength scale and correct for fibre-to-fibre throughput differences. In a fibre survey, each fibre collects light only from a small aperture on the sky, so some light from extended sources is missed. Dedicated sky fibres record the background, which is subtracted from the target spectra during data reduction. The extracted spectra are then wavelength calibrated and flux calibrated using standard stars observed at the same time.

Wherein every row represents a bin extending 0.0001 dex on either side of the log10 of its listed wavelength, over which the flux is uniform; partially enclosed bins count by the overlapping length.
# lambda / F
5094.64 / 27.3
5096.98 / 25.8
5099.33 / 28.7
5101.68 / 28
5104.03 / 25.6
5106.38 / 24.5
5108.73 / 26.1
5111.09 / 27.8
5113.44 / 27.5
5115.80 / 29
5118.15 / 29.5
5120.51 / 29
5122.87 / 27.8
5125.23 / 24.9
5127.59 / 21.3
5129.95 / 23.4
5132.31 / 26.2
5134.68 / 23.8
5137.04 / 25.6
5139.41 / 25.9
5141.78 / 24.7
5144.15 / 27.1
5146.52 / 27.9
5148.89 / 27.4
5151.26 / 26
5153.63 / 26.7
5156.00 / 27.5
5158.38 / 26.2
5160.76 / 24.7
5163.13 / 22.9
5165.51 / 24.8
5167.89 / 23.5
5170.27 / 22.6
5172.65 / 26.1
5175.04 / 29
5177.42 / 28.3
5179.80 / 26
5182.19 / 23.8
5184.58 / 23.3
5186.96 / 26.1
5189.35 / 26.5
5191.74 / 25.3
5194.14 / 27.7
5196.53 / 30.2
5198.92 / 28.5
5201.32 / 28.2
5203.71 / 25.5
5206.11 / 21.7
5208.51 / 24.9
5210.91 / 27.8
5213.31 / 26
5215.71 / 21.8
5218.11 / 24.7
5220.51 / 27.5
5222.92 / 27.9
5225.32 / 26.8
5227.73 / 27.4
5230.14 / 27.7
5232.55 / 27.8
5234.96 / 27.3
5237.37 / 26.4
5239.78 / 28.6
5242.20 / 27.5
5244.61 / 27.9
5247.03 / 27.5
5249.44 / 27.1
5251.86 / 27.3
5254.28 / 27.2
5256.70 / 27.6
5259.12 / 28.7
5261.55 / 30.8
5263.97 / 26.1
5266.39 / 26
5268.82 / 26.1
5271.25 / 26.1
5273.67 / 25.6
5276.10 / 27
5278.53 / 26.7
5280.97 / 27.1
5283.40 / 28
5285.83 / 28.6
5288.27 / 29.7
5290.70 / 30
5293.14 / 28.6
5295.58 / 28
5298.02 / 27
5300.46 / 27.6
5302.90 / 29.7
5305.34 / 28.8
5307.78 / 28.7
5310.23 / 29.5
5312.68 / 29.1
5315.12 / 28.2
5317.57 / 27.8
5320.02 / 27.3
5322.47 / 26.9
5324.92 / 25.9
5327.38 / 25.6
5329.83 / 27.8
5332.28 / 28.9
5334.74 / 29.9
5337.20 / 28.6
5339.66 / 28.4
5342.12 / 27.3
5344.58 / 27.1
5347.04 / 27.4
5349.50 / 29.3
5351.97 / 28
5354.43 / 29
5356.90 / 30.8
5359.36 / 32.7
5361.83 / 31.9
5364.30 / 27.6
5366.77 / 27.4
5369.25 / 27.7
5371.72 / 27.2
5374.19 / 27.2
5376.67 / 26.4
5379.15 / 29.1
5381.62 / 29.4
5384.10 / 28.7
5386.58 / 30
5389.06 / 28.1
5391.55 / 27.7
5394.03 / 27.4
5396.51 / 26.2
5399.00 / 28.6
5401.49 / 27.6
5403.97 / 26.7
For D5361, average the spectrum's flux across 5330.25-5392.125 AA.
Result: 28.6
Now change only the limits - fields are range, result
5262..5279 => 26.4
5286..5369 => 28.5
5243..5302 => 27.6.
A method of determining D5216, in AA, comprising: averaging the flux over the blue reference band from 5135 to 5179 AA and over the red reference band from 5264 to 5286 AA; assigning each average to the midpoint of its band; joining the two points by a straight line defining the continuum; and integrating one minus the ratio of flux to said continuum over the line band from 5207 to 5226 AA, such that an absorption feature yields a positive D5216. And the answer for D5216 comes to 0.3 AA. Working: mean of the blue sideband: 25.9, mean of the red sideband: 26.7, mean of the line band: 25.8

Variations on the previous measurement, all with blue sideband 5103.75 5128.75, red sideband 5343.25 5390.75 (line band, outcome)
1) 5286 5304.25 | -0.36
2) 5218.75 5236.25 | 0.11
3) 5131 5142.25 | 0.66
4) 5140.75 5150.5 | 0.05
